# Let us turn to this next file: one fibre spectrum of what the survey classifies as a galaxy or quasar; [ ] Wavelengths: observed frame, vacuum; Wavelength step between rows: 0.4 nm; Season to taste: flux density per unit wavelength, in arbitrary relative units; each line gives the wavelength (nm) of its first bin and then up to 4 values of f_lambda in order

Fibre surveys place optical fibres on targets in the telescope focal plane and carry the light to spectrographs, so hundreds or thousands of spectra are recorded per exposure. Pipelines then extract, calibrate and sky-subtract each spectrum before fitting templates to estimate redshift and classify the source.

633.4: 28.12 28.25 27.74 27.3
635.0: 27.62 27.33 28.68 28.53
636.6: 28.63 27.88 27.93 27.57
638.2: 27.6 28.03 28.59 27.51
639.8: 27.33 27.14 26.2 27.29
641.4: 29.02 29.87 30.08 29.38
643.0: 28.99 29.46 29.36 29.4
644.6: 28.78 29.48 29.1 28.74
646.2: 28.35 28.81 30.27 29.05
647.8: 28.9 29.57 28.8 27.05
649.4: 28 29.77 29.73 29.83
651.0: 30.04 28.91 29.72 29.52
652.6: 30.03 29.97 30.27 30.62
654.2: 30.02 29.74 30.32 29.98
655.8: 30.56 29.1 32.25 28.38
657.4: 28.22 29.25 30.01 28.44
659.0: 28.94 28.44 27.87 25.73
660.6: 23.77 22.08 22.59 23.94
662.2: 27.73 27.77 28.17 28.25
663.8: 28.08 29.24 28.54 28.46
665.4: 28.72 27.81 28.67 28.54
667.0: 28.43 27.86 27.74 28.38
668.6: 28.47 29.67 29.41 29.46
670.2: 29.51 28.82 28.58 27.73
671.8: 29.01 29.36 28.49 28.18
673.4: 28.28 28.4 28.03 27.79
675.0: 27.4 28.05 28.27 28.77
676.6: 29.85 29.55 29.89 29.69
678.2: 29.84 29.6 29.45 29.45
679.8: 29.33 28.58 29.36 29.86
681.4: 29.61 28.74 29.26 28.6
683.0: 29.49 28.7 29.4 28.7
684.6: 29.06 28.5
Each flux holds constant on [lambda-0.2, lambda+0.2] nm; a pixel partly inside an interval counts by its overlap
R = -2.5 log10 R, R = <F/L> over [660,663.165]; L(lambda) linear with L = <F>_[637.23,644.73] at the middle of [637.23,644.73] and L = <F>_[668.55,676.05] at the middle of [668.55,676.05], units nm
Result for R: 0.135 mag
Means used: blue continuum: 28.4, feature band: 25.2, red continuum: 28.6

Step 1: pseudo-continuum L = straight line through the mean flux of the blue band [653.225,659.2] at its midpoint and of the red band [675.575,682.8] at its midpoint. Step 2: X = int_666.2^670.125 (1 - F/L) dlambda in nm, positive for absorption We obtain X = 0.11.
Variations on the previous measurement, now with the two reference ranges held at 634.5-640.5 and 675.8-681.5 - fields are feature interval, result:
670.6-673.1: 0.050 nm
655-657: -0.119 nm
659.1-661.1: 0.194 nm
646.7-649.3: -0.061 nm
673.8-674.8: 0.043 nm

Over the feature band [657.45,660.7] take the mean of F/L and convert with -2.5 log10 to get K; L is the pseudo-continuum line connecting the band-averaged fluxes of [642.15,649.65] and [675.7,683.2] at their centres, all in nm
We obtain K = 0.05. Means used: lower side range 29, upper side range 29.3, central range 27.9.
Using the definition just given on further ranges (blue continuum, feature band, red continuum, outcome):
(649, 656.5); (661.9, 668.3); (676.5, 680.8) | 0.053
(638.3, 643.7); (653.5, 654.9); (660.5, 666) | -0.101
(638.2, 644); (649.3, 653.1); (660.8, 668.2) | -0.061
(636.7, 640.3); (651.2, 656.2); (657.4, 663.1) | -0.109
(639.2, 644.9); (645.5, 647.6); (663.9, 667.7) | -0.019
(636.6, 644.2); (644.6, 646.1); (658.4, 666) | -0.037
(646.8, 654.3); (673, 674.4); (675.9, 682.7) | 0.044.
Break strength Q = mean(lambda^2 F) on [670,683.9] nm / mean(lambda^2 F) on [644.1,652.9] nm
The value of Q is 1.1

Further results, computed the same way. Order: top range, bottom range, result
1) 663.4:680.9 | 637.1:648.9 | 1.10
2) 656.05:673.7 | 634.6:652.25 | 1.05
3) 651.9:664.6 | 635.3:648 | 1.05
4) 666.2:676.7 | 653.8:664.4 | 1.06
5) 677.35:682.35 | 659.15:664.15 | 1.18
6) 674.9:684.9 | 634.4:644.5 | 1.17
